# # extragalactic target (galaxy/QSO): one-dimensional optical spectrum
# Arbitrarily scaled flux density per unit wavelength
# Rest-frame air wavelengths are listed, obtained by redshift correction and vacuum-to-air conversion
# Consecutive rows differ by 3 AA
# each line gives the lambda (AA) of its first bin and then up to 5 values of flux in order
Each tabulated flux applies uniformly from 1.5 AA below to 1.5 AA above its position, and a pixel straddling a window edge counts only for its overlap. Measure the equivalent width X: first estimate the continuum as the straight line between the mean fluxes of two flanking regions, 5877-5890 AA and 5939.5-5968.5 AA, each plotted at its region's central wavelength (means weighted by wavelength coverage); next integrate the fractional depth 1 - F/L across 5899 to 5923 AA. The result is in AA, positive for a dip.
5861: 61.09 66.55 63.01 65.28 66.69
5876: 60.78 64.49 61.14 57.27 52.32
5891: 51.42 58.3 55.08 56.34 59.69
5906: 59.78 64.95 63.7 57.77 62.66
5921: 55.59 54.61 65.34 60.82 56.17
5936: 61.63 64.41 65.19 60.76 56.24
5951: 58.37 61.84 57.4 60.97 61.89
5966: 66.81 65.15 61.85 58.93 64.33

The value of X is -0.1 AA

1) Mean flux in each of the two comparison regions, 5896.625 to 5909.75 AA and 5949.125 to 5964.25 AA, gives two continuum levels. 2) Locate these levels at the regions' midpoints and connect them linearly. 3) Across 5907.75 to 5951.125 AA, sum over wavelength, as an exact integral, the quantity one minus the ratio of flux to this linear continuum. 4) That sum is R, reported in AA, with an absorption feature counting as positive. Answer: -0.7 AA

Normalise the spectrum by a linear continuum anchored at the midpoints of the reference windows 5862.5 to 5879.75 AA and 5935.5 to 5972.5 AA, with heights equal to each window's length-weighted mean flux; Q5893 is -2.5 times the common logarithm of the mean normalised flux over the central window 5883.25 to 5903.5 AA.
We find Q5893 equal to 0.15 mag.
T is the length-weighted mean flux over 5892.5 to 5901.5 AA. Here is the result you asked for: 56.6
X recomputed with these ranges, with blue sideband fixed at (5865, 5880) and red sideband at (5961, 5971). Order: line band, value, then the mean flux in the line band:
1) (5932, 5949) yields 0.86 AA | 61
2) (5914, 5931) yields 1.25 AA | 59.5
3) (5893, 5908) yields 1.43 AA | 58.1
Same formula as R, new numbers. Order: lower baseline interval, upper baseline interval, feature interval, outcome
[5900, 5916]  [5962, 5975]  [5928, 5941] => 0.18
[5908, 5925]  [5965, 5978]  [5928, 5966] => 0.57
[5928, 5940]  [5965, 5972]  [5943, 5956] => 0.67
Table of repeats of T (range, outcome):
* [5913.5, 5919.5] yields 60.2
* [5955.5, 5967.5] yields 61.8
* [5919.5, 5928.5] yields 58.5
